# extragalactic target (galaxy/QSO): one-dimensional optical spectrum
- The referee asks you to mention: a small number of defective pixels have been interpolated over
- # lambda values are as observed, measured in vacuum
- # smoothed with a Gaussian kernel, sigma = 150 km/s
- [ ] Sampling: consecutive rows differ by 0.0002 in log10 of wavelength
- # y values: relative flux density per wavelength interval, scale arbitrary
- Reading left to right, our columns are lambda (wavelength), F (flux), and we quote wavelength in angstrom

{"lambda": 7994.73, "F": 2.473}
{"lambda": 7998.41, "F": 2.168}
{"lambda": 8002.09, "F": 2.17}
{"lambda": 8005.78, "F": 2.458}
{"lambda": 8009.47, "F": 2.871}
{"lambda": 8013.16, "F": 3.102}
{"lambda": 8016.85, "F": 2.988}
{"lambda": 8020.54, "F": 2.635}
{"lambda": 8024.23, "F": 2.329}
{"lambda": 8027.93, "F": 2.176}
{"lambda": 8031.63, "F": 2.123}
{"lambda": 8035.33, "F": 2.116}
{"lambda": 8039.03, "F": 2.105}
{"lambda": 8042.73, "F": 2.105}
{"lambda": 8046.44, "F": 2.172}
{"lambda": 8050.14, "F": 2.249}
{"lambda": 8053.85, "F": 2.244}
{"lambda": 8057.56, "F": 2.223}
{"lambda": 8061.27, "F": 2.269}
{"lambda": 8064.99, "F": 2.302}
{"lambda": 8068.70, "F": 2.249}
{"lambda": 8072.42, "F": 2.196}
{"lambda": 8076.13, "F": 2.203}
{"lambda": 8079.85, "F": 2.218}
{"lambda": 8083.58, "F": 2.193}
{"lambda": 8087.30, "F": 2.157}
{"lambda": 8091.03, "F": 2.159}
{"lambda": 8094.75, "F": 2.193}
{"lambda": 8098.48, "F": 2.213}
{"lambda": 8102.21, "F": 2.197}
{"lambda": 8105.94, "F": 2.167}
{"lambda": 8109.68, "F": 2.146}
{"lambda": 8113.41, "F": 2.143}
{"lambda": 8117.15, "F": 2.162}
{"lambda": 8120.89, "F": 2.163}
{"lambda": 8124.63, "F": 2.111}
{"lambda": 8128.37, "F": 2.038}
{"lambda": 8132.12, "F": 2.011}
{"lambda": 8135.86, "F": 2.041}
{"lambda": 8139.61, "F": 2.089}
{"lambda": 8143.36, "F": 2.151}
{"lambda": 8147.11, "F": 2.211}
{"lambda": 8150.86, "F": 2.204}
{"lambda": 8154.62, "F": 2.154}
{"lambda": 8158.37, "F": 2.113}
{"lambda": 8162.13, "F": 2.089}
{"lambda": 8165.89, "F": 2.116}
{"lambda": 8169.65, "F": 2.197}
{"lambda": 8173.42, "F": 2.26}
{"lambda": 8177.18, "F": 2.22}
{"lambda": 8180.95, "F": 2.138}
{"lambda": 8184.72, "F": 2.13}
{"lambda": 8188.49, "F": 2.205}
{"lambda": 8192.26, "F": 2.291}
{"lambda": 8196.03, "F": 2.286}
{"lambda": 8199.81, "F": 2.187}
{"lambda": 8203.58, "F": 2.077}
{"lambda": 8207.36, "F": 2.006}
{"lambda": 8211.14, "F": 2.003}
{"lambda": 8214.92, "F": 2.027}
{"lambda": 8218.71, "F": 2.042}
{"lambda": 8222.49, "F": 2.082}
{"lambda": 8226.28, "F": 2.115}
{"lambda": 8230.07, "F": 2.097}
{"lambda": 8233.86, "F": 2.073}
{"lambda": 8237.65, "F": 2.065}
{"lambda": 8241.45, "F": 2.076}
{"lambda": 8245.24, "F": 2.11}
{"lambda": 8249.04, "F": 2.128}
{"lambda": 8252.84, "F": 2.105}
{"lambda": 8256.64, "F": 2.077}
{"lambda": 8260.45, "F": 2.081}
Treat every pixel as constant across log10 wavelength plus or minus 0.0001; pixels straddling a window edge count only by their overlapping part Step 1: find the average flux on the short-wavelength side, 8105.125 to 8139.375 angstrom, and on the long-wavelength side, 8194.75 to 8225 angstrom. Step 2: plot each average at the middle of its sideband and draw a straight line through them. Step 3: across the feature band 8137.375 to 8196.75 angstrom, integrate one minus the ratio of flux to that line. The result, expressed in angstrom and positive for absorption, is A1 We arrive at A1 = -2.3 angstrom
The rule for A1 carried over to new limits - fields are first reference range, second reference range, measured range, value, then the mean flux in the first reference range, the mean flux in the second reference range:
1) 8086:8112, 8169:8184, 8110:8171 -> 1.8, 2.18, 2.2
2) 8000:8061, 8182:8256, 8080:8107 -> 1.2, 2.38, 2.11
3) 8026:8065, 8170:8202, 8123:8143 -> 1.2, 2.18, 2.21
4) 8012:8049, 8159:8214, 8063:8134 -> 3.3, 2.37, 2.15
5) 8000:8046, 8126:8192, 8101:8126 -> 0.9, 2.42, 2.14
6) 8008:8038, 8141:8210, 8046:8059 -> 1.2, 2.53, 2.17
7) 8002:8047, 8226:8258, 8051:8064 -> 0.7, 2.43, 2.09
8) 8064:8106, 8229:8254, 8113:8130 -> 0.4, 2.2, 2.09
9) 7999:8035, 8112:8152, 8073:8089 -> 0.7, 2.51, 2.12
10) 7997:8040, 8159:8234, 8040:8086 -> 2.9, 2.45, 2.13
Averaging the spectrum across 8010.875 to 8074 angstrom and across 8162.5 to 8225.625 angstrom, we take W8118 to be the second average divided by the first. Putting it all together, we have 0.92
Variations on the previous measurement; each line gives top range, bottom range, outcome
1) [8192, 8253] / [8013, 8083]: 0.91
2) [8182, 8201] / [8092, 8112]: 1.02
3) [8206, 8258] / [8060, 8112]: 0.94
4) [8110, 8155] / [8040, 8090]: 0.96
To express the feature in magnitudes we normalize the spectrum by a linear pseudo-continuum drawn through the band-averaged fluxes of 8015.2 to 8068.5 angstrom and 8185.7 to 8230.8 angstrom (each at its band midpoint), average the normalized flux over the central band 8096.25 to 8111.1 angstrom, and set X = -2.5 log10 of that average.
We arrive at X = 0.02 mag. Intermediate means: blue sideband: 2.28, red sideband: 2.12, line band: 2.18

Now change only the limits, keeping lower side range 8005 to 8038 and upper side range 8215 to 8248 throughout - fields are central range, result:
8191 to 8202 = -0.05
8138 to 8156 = 0.05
